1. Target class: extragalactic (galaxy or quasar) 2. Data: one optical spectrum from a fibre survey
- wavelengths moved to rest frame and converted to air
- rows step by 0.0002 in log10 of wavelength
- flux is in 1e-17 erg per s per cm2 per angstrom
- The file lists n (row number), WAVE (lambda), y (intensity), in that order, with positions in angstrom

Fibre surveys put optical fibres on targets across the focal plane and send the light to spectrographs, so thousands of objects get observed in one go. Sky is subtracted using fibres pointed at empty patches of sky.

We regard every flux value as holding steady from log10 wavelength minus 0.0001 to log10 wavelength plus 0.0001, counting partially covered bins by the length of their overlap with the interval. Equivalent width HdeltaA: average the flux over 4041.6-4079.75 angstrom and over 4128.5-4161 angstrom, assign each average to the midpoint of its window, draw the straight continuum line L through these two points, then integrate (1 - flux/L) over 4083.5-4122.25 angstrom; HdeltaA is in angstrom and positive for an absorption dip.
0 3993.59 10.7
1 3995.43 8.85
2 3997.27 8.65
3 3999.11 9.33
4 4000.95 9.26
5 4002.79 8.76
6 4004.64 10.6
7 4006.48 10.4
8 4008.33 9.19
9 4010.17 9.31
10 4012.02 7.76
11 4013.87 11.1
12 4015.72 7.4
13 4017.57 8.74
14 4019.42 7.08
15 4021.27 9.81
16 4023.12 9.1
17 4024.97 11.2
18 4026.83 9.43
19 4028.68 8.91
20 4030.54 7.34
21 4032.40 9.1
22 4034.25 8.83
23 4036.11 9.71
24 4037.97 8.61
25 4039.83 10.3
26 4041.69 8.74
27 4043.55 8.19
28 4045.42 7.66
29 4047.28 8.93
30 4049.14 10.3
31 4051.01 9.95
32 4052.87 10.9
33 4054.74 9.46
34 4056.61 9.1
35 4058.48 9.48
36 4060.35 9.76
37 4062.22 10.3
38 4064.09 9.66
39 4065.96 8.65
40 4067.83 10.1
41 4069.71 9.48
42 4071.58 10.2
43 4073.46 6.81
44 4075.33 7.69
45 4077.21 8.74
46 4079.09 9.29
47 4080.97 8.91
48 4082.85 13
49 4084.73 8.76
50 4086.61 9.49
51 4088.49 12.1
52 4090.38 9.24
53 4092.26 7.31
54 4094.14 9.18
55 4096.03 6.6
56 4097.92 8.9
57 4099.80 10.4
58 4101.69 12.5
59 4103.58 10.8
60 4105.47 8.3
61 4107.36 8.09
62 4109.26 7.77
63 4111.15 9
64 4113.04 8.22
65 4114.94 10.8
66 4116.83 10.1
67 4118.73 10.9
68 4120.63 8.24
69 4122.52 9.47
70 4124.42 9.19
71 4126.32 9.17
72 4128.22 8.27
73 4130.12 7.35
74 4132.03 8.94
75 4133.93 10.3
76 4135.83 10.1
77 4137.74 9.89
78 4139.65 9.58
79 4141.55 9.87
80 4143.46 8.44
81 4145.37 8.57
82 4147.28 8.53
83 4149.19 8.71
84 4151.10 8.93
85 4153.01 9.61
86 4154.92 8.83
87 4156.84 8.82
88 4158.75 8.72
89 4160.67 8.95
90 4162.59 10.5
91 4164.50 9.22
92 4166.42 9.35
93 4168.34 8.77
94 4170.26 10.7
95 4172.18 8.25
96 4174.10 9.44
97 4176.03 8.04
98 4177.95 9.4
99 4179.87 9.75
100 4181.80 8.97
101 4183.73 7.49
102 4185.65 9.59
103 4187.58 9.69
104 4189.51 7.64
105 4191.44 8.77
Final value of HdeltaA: -1.0 angstrom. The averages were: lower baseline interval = 9.22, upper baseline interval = 9.05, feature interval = 9.37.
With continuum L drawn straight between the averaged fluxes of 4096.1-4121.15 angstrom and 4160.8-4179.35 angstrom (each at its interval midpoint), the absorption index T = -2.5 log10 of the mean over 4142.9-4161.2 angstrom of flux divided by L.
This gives 0.06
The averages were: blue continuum 9.46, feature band 8.82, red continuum 9.29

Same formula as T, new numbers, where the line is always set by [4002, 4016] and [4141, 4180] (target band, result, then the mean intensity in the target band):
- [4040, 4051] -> 0.04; 8.97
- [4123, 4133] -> 0.07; 8.63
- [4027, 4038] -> 0.07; 8.81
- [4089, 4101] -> 0.05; 8.81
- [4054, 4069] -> -0.03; 9.56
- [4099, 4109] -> -0.07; 9.85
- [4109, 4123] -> -0.02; 9.39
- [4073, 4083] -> 0.05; 8.87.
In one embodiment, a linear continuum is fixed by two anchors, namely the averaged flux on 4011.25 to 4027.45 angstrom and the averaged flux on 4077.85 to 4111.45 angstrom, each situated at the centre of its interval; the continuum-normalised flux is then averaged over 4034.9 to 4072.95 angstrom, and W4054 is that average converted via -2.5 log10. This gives -0.024 mag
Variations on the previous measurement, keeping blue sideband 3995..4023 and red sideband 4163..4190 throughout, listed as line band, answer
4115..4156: -0.017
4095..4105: -0.078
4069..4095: -0.026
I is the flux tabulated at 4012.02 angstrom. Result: 7.76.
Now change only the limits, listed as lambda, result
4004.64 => 10.6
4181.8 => 8.97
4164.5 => 9.22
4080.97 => 8.91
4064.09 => 9.66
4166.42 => 9.35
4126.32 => 9.17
